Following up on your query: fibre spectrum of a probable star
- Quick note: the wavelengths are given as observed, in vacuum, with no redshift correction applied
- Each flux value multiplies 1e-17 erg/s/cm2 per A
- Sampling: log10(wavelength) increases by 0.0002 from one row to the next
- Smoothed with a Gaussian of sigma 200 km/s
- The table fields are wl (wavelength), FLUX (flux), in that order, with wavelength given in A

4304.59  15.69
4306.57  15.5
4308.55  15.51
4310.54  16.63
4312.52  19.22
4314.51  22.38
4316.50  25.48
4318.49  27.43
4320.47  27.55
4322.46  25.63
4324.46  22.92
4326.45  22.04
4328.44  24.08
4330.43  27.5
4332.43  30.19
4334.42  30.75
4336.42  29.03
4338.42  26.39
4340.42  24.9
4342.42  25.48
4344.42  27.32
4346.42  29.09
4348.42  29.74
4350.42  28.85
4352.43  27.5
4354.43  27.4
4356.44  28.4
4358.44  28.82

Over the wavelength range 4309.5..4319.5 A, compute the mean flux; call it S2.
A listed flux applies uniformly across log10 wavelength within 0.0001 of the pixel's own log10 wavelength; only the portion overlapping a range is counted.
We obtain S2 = 22.2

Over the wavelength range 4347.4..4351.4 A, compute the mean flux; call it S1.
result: 29.3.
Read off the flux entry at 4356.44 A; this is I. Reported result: 28.4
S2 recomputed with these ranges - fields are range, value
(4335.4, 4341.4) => 26.8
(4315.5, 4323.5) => 26.5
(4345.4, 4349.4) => 29.4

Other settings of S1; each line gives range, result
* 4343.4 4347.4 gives 28.2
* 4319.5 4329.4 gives 24.4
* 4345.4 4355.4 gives 28.5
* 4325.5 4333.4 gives 26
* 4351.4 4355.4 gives 27.4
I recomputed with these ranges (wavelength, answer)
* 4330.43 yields 27.5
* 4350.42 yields 28.85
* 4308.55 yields 15.51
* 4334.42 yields 30.75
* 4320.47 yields 27.55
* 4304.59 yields 15.69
